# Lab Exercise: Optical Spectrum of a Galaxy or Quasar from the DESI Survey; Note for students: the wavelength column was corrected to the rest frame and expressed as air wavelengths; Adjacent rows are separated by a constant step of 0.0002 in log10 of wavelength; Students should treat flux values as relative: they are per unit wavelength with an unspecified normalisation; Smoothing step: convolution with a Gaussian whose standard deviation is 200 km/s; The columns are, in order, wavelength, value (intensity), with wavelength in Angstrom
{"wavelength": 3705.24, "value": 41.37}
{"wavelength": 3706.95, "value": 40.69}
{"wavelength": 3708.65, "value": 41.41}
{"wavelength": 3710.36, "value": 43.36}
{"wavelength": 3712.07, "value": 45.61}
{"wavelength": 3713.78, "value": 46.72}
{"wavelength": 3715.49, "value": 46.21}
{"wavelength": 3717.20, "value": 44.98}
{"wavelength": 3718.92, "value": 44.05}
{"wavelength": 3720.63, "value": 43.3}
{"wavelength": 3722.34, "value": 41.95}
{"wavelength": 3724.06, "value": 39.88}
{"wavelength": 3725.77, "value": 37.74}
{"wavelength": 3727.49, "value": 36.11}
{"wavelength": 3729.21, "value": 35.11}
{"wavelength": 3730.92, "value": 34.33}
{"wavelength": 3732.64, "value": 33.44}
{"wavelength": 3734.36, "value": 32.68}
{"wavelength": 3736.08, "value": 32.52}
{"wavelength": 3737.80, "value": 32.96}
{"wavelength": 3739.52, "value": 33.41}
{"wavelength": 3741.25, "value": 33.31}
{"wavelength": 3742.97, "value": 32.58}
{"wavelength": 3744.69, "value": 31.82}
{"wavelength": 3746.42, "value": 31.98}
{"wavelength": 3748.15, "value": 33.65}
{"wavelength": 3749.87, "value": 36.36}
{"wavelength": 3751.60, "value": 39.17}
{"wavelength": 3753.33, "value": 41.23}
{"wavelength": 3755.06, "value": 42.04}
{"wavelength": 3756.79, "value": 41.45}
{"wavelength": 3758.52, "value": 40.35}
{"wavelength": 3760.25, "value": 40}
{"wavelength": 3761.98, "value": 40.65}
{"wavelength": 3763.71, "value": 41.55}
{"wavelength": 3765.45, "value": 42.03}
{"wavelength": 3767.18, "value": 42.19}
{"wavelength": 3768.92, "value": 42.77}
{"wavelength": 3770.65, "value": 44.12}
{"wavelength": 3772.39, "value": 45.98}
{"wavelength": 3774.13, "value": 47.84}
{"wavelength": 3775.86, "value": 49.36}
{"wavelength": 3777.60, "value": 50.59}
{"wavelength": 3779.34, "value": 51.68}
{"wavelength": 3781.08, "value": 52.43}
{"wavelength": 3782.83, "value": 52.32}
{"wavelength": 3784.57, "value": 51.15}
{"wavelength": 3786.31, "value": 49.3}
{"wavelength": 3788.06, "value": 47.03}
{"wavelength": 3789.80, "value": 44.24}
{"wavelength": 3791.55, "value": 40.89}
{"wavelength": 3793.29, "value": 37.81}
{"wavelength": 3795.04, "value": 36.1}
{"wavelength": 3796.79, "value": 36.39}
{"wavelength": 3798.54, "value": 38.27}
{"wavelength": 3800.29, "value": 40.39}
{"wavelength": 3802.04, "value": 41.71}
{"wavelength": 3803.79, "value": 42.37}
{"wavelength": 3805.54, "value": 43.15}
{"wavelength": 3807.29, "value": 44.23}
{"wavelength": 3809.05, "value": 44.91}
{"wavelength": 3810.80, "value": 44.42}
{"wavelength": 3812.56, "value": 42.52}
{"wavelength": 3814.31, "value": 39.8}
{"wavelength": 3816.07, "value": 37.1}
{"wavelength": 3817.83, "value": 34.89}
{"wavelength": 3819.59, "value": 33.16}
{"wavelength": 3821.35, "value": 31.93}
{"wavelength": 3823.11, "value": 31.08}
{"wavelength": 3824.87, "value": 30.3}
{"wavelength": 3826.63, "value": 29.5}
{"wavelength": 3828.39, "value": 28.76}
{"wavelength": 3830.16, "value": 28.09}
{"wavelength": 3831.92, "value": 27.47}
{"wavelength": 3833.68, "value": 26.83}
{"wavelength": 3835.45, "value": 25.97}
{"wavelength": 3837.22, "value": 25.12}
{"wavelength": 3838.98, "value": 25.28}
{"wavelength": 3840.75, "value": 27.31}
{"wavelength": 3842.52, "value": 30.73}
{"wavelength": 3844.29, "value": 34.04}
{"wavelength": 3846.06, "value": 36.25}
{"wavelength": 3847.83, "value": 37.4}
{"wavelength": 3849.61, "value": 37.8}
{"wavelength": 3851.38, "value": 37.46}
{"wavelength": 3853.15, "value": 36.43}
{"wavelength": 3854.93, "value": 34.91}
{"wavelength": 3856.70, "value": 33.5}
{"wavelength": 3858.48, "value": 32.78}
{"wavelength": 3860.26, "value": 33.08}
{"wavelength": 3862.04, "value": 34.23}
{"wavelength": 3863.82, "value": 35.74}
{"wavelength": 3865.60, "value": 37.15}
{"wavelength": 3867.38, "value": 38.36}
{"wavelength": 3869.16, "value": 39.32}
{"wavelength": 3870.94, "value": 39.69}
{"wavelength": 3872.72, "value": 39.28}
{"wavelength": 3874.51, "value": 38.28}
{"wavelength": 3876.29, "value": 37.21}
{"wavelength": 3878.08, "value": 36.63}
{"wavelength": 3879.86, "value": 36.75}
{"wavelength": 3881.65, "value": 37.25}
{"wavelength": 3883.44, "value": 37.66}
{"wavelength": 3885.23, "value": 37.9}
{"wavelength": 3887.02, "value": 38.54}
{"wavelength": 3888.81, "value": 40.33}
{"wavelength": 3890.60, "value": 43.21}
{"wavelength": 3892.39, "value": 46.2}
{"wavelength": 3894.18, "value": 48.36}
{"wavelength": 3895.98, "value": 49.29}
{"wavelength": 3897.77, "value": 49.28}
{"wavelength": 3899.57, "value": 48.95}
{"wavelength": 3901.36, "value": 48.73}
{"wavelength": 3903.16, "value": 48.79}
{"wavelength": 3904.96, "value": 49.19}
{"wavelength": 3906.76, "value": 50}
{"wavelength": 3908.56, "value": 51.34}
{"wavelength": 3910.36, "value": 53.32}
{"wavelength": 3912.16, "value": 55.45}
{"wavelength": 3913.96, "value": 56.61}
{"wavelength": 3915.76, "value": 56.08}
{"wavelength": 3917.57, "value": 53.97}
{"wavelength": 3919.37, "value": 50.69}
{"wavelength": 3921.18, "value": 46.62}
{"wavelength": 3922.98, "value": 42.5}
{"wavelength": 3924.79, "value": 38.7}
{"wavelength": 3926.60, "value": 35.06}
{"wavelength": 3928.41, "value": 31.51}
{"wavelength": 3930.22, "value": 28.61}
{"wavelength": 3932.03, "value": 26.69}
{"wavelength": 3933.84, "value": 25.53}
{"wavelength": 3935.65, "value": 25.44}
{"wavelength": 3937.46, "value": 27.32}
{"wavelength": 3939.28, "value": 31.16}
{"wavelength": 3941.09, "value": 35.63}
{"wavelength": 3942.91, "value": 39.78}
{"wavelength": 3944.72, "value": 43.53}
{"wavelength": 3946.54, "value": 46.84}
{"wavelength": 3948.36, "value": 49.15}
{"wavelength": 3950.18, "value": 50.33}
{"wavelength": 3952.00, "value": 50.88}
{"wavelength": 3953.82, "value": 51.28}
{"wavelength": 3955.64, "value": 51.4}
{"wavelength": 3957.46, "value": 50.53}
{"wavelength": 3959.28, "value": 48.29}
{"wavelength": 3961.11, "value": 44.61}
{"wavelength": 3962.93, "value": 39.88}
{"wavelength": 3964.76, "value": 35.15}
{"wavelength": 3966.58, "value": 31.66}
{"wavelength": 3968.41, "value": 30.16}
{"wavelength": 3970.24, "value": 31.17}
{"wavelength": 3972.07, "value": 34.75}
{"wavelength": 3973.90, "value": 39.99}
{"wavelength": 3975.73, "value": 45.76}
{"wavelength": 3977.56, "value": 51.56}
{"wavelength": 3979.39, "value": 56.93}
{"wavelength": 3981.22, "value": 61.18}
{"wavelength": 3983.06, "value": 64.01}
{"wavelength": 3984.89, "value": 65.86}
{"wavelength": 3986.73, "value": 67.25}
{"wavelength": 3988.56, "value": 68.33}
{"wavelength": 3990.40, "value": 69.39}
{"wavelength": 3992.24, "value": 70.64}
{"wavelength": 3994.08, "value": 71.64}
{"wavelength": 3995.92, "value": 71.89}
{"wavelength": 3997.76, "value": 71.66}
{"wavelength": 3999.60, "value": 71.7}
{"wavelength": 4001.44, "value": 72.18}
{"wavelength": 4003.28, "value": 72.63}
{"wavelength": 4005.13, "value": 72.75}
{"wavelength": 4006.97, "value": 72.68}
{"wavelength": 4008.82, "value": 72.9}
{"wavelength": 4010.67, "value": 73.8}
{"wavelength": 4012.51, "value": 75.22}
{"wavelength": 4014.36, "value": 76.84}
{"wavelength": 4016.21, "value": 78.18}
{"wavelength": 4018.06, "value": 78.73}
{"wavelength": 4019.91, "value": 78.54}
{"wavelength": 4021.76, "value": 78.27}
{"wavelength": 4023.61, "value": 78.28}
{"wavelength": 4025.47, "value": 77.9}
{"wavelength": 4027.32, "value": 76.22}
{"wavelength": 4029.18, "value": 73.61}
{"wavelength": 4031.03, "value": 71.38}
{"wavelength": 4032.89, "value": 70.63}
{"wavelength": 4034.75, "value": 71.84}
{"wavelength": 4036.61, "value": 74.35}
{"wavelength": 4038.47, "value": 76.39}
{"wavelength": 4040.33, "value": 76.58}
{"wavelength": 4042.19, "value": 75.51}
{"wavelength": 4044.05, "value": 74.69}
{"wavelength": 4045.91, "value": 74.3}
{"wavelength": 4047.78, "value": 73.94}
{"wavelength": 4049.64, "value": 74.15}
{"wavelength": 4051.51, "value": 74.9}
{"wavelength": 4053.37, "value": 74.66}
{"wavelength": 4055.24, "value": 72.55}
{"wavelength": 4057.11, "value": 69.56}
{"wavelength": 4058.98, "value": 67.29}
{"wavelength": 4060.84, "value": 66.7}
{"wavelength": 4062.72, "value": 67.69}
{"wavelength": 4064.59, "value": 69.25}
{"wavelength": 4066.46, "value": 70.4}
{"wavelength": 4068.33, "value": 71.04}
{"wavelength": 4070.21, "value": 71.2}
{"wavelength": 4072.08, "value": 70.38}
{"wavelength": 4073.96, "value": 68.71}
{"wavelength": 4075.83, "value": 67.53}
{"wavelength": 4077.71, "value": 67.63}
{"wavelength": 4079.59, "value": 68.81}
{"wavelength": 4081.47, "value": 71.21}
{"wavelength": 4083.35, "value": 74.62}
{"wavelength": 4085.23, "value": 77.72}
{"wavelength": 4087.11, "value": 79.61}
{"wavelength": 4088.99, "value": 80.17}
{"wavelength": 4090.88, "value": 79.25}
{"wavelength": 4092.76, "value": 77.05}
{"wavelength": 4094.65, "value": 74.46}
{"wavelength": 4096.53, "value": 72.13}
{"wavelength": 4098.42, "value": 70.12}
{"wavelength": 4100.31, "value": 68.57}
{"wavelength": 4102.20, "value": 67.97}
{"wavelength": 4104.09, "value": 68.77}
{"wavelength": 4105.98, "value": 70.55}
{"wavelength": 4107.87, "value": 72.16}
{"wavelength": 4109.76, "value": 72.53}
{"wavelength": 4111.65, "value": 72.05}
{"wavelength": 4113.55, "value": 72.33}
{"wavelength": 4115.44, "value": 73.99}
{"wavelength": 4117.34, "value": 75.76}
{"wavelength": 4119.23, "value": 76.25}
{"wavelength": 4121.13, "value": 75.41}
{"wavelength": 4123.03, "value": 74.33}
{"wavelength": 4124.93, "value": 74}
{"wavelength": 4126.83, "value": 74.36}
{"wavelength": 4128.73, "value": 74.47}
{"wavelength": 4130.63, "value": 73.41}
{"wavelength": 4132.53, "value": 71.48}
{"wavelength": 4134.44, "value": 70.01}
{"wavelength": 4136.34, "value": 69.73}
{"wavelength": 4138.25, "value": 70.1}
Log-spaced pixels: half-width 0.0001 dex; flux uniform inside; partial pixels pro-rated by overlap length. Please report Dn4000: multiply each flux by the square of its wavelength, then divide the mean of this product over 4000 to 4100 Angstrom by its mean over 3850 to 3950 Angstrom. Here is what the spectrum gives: 1.94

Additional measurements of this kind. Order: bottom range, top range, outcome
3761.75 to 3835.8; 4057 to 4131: 2.08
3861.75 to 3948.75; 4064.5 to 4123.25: 1.92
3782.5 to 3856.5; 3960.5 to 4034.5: 1.92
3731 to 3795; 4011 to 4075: 2.06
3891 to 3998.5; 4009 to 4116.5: 1.62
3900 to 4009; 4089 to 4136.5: 1.57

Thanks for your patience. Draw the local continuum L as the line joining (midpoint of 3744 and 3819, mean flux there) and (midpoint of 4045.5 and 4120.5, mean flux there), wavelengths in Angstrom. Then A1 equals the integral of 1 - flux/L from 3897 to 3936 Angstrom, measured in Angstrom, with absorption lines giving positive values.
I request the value 7.7 Angstrom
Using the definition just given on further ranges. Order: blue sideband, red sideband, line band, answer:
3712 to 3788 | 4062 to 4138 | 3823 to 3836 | 5.3 Angstrom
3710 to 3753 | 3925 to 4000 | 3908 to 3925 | -2.1 Angstrom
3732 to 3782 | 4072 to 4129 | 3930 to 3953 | 8.2 Angstrom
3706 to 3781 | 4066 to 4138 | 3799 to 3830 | 6.1 Angstrom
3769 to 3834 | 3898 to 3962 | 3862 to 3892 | 3.1 Angstrom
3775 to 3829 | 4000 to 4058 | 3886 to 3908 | 3.4 Angstrom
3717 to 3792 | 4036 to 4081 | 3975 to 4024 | -3.2 Angstrom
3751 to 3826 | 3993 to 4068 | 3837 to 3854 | 5.7 Angstrom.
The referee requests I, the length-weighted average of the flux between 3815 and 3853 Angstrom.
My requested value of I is 31.4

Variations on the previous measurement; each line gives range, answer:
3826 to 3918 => 39.3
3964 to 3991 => 50.1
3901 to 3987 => 44.6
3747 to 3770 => 40.2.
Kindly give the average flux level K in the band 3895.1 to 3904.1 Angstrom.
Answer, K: 49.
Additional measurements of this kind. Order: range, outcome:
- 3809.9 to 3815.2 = 42.3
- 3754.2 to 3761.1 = 41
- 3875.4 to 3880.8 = 36.9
